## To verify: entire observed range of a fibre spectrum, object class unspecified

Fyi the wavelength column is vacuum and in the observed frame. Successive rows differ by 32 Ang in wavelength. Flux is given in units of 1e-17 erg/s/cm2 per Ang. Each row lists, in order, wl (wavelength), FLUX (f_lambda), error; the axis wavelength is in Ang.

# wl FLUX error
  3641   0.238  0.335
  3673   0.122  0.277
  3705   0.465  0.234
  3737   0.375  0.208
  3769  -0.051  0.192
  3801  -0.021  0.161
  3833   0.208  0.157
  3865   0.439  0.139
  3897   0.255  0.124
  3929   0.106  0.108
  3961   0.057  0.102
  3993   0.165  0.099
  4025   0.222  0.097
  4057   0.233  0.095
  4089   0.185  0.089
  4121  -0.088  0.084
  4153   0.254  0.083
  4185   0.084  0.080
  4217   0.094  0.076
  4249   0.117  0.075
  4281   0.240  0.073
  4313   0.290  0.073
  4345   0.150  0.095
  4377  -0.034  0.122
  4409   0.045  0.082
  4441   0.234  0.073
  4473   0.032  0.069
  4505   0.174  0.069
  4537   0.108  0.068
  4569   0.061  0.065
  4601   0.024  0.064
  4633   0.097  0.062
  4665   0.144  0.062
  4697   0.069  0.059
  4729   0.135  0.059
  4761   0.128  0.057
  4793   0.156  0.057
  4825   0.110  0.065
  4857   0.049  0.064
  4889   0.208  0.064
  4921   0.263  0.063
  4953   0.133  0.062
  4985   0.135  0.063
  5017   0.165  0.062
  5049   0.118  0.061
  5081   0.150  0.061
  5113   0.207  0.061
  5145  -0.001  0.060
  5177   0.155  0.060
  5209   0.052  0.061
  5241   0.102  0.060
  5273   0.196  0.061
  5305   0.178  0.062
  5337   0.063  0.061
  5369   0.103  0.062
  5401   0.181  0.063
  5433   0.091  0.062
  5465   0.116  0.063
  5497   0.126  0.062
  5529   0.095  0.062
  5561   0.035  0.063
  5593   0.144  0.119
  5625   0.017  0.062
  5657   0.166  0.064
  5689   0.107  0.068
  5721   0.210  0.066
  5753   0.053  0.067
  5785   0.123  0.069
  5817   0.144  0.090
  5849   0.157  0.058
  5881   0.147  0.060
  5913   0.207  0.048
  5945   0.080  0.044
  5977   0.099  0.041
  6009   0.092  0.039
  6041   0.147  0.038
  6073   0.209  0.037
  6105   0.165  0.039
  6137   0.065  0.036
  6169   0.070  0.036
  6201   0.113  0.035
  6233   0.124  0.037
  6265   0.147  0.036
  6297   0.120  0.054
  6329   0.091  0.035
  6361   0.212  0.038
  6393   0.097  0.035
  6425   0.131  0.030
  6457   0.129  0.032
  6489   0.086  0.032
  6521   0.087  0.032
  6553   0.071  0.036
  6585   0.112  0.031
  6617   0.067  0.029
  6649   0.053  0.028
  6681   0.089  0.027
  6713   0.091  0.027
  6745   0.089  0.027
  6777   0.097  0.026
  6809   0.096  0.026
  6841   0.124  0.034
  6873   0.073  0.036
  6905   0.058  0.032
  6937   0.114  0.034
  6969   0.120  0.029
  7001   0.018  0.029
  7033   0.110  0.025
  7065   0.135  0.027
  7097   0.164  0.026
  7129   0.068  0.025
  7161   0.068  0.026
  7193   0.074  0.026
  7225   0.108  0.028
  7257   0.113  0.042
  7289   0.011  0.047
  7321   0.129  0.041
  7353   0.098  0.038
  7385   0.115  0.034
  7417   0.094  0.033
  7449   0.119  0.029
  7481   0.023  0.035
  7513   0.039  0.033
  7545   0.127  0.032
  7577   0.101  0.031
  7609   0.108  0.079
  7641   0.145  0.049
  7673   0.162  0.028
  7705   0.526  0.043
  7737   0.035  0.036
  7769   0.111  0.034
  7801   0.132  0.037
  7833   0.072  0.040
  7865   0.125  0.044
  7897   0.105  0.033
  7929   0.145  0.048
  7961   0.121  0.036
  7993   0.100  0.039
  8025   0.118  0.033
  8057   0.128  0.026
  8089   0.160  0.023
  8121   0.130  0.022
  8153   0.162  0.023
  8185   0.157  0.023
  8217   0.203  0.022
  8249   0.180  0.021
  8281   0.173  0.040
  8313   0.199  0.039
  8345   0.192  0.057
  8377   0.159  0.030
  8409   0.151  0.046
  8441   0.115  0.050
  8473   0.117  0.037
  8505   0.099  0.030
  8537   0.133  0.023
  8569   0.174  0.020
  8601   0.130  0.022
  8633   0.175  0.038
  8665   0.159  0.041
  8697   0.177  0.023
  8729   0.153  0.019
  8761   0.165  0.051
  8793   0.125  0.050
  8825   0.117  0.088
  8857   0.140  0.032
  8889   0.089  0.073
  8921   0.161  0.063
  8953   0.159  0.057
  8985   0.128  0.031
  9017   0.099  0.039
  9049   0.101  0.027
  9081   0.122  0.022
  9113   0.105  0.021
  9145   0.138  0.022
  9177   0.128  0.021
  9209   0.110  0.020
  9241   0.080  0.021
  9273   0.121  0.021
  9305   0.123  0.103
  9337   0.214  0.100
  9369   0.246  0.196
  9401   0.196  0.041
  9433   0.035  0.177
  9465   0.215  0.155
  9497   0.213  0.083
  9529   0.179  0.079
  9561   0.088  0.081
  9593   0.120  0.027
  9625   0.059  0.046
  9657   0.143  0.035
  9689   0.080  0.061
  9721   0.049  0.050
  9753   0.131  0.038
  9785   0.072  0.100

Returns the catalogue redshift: 1.064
